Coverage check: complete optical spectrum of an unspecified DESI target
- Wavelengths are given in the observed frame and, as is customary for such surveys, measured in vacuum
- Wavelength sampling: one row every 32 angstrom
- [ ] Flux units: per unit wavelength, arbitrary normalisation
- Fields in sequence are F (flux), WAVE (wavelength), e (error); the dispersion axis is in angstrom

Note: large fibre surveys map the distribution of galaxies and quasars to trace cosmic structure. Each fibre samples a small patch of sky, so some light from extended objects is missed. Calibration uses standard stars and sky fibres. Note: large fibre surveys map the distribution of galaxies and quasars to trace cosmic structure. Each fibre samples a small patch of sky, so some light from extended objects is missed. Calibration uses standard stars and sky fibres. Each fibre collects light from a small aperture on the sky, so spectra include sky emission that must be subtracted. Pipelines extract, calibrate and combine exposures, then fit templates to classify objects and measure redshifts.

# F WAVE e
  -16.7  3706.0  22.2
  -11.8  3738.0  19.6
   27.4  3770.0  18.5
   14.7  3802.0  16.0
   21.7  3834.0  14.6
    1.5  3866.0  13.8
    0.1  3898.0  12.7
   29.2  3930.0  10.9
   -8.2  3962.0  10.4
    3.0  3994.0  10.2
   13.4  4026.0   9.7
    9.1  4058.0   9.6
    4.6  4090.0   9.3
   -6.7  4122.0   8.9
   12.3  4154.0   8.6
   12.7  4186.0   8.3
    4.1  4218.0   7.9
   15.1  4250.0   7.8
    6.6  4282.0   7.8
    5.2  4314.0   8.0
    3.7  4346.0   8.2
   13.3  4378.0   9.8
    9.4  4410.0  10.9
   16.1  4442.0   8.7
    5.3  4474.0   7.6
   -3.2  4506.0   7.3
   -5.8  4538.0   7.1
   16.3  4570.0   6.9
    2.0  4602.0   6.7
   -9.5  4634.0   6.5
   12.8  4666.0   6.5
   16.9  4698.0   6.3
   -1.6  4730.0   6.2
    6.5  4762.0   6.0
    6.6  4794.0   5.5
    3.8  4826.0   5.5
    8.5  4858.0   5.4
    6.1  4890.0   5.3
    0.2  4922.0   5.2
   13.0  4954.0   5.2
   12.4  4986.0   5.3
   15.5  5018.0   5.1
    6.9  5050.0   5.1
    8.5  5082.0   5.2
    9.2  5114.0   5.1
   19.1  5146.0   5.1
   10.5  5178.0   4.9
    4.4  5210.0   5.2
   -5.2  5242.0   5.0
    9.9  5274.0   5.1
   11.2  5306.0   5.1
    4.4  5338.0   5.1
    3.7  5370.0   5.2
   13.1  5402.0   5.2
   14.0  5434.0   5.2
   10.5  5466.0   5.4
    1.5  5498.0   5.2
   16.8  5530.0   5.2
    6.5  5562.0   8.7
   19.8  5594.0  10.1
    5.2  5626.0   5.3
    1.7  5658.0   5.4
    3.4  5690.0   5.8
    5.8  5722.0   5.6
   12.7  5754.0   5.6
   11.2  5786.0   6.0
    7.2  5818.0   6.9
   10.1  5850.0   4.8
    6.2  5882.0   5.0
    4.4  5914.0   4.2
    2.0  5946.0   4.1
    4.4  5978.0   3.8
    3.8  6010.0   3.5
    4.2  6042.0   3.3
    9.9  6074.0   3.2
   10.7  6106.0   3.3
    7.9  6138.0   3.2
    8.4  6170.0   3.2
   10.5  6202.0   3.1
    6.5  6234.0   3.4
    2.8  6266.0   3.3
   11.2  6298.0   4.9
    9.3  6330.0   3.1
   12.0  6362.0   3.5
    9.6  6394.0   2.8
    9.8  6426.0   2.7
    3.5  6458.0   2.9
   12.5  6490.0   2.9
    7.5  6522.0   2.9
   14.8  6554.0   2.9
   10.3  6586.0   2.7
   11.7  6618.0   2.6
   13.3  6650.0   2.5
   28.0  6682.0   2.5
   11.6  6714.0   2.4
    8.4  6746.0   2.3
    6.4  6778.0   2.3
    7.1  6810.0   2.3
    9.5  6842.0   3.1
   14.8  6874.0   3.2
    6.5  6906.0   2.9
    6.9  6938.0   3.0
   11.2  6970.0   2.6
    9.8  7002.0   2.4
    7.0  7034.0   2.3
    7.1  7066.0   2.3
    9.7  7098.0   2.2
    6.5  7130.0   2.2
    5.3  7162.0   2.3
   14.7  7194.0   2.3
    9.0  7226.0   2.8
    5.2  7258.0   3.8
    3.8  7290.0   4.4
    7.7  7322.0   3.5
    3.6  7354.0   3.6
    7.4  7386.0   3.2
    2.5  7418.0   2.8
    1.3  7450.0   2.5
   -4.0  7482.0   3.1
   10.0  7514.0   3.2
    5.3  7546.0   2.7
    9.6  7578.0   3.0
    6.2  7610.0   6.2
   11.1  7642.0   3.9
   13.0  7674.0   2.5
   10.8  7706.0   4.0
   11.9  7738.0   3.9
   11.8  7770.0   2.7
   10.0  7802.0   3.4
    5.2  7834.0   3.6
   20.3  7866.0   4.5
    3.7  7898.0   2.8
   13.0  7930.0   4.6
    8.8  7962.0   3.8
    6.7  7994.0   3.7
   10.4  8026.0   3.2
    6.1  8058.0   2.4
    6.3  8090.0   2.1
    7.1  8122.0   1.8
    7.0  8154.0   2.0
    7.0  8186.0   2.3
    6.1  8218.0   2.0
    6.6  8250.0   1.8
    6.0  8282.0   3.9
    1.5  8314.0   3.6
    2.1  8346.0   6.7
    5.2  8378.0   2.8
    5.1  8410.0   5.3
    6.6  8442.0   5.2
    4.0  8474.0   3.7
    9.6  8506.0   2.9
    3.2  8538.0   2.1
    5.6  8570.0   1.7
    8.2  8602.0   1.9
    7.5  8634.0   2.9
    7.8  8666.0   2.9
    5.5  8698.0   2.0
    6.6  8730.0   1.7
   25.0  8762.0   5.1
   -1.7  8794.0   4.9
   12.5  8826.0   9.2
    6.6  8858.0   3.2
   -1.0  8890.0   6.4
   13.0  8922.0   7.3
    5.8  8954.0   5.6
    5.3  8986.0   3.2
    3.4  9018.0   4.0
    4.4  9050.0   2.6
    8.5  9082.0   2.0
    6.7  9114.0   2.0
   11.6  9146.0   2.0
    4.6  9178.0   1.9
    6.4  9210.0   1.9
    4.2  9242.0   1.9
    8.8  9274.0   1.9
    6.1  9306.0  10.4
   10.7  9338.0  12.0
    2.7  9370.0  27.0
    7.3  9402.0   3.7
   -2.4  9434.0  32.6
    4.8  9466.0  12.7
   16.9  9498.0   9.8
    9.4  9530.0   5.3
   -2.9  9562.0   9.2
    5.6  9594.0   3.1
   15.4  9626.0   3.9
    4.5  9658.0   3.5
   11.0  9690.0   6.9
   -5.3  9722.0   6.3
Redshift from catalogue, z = 0.333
